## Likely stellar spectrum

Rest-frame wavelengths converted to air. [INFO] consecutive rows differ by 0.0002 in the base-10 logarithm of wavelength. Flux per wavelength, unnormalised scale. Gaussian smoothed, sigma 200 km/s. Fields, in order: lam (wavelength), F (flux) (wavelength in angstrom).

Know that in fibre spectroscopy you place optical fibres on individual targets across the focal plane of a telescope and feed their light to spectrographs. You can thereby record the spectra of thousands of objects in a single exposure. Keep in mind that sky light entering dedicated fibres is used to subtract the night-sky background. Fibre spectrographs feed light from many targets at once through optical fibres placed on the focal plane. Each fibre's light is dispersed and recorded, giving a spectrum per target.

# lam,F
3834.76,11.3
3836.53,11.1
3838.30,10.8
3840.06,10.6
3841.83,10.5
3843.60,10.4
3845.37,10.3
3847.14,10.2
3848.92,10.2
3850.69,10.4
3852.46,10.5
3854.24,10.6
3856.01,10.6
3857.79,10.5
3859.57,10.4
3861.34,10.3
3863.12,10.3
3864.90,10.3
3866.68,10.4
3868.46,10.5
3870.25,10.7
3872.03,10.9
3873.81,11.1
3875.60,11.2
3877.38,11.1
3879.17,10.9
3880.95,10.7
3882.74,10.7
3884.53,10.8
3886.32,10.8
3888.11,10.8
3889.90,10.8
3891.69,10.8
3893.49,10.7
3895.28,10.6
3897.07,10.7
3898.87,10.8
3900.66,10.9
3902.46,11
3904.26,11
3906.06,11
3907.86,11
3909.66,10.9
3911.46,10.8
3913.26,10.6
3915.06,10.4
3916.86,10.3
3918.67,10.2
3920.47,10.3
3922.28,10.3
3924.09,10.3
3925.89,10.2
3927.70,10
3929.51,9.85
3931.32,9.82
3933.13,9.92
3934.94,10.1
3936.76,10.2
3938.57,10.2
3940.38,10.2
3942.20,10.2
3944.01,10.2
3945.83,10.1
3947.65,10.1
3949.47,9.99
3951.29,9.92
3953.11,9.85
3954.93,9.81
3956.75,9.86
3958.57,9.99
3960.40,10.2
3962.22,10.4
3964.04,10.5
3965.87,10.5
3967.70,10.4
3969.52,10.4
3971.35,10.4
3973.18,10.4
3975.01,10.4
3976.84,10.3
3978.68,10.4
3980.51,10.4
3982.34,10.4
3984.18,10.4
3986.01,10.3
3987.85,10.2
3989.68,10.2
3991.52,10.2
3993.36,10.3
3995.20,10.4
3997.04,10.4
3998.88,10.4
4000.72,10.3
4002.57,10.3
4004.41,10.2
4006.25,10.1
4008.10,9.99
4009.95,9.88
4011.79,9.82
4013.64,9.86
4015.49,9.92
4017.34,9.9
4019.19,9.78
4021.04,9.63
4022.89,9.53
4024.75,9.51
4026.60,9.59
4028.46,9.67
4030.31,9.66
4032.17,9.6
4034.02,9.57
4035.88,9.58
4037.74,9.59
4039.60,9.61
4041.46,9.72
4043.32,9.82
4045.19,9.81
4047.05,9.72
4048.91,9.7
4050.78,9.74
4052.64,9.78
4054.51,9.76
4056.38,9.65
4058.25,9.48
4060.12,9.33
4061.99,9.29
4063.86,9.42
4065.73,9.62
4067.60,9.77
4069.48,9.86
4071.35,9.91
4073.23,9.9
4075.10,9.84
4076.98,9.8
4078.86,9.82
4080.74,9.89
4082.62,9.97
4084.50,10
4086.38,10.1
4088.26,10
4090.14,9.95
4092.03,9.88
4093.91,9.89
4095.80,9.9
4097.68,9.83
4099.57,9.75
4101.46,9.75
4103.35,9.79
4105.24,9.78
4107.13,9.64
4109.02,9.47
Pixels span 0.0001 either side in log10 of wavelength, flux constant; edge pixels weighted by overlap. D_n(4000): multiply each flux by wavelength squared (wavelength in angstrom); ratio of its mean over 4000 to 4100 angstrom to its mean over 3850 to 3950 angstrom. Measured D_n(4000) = 1.00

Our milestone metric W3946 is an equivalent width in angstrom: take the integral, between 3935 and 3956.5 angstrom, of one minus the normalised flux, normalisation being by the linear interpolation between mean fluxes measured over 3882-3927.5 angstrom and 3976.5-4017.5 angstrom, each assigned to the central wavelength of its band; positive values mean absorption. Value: 0.8 angstrom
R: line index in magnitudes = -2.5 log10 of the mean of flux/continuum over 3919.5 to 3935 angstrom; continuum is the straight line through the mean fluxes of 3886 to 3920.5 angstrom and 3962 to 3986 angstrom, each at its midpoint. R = 0.055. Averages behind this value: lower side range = 10.7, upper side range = 10.4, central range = 10.1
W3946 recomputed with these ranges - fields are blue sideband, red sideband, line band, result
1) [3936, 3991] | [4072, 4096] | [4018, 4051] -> 1.3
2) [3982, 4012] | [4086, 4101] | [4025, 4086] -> 2.0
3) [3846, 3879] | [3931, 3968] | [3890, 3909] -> -0.9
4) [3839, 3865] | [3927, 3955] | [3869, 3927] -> -2.9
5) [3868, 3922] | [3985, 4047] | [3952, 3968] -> 0.2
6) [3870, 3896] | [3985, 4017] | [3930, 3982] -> 1.2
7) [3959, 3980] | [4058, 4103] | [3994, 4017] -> 0.1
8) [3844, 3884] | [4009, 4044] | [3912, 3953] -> 0.2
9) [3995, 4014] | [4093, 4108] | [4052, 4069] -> 0.6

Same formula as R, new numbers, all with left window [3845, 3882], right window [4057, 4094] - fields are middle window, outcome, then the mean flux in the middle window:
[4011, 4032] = 0.03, 9.71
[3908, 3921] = -0.02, 10.5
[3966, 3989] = -0.02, 10.4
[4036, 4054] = 0.02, 9.72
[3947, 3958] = 0.03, 9.92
